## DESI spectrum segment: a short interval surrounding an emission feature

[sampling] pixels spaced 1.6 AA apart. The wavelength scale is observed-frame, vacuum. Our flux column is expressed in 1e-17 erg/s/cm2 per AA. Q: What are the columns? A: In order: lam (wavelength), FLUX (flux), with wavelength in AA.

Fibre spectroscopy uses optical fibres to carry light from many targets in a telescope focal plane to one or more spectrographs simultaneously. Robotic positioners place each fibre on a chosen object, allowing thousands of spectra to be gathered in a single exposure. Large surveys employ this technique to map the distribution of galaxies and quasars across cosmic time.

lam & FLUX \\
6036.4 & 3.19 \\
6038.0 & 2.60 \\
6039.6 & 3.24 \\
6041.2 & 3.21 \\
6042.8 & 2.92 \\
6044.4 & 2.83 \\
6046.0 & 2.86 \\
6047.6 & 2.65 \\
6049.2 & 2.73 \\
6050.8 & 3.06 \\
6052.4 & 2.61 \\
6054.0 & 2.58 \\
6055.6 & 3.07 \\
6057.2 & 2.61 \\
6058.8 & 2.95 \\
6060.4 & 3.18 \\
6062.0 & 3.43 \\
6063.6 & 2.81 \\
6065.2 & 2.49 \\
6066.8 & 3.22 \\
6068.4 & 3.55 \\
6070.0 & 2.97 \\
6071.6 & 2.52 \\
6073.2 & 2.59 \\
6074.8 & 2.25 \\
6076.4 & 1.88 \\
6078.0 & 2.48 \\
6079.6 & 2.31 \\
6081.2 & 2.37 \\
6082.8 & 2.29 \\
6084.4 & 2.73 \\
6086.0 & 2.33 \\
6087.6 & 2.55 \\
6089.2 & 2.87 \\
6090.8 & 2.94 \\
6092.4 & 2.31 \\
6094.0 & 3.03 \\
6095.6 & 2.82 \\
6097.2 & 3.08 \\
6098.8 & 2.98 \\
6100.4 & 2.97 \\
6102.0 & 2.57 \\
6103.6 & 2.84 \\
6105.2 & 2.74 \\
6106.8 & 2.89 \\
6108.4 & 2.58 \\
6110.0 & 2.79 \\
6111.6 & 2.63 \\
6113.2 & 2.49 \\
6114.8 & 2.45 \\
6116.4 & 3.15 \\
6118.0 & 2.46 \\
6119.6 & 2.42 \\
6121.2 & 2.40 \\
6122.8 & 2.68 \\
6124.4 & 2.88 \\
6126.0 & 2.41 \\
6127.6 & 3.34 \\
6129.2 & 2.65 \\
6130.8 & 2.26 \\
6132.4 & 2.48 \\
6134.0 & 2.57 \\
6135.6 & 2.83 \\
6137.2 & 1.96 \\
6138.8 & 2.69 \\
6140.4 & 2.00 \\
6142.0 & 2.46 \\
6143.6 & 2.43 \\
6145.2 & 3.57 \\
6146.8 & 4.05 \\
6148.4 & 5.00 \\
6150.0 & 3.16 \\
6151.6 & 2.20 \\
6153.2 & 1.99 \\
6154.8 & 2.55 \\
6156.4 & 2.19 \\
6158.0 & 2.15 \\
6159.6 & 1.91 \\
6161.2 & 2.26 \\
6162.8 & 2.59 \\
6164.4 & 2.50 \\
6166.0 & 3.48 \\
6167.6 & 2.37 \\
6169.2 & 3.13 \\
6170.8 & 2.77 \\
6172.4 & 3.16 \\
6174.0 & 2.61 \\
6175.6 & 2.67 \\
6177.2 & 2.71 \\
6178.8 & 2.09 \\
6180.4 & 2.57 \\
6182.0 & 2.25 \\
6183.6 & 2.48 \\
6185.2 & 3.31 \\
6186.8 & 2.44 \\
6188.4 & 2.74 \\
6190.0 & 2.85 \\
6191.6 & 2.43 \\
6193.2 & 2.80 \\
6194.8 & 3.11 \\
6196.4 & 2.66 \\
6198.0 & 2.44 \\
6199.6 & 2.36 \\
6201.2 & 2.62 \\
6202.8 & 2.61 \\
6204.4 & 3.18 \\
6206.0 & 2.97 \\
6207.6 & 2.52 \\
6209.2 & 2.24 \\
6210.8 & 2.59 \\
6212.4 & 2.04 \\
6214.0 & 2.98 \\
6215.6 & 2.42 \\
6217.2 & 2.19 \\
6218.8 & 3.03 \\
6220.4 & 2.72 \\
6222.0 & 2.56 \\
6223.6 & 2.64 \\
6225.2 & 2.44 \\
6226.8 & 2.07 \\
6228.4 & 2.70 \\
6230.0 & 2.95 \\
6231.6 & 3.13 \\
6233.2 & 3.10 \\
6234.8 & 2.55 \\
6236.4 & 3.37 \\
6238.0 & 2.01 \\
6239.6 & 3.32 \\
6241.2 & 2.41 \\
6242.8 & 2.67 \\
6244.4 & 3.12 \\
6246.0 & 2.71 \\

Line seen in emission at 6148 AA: H-beta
